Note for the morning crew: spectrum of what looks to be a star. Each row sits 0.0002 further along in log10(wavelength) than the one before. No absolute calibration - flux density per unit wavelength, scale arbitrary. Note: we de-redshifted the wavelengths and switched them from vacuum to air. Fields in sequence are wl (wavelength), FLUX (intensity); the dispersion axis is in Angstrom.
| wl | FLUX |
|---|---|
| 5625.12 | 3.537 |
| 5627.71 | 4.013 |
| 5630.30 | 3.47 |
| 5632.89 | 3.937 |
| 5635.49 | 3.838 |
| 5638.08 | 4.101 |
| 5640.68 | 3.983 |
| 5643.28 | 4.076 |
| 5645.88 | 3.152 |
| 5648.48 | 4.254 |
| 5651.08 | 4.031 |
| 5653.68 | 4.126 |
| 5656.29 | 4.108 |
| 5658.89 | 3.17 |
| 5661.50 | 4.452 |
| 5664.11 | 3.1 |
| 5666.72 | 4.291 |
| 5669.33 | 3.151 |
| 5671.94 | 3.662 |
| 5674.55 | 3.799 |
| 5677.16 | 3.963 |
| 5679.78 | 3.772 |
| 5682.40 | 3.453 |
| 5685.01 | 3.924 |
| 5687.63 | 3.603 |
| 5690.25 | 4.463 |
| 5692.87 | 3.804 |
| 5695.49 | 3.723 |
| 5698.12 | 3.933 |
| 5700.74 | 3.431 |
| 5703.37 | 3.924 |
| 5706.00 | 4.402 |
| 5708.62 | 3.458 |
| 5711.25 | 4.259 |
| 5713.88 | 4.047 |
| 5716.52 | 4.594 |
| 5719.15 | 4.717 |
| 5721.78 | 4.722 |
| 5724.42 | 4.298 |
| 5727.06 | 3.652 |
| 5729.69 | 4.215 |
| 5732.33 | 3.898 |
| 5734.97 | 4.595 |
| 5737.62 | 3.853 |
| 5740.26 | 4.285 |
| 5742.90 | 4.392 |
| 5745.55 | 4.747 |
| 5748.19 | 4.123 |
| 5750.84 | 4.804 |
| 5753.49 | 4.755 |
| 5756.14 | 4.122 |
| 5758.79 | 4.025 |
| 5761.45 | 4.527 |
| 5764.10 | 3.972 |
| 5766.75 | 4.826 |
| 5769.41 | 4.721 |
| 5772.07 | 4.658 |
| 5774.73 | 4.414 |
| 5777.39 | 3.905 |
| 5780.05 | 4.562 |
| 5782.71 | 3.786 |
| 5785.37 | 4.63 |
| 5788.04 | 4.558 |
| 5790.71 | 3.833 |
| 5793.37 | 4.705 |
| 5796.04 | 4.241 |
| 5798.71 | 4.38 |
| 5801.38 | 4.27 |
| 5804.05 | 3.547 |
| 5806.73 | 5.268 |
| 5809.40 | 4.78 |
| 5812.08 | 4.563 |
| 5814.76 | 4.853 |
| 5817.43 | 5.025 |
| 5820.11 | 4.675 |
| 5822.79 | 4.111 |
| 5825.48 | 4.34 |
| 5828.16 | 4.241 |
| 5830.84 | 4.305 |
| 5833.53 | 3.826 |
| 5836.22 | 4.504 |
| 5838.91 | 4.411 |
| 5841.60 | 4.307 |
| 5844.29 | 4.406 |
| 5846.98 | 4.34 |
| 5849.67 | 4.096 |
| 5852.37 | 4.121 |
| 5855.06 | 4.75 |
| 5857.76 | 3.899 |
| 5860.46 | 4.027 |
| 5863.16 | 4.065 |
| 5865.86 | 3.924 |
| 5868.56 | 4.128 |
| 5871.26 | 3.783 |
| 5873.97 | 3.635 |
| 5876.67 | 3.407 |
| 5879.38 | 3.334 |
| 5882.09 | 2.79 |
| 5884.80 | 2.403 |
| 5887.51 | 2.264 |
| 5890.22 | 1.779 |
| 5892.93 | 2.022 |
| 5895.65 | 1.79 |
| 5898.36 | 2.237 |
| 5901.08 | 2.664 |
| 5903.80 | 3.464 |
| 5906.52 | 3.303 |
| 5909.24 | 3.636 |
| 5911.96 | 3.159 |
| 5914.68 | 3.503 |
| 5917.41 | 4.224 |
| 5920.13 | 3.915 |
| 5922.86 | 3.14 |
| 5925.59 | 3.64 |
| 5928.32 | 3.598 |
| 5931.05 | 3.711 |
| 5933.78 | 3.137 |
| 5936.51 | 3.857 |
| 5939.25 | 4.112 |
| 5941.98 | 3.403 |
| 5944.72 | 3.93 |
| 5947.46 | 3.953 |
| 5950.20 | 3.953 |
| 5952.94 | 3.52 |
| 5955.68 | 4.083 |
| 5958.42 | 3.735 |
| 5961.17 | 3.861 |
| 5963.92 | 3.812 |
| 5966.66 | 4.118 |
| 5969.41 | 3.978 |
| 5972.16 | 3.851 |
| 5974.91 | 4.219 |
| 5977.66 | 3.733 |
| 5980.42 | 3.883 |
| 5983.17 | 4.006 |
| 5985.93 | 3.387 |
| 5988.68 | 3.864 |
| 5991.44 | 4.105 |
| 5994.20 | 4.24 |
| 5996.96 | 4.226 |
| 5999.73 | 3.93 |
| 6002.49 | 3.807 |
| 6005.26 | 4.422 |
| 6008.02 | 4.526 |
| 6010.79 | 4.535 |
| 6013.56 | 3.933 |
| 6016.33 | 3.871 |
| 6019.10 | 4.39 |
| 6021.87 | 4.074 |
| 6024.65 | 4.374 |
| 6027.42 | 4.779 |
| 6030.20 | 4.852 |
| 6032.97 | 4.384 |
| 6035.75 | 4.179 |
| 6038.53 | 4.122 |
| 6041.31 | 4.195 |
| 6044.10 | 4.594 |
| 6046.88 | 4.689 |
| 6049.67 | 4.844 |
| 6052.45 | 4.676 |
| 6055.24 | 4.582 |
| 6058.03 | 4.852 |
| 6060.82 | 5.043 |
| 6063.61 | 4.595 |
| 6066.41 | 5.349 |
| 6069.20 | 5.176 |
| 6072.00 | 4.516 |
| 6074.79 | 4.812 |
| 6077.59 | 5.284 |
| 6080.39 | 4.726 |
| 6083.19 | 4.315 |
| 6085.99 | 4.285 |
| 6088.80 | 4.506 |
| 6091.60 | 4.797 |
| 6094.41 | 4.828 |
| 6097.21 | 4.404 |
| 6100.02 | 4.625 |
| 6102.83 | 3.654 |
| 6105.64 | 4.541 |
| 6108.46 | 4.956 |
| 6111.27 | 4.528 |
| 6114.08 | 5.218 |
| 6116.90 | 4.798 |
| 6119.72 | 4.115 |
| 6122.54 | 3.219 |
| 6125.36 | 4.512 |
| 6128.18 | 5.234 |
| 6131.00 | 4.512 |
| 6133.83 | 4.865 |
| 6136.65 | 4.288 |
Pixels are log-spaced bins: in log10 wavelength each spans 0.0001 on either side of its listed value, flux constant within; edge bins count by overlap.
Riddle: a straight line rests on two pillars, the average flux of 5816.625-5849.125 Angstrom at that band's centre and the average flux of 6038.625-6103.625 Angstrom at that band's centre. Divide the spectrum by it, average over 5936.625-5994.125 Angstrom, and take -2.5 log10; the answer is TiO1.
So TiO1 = 0.167 mag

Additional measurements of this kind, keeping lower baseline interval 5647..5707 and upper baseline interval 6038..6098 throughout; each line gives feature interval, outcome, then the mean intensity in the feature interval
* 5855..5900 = 0.335 mag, 3.14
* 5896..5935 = 0.291 mag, 3.34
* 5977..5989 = 0.196 mag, 3.77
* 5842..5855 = -0.020 mag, 4.3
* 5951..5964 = 0.172 mag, 3.81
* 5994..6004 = 0.132 mag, 4.03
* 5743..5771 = -0.113 mag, 4.46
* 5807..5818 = -0.169 mag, 4.84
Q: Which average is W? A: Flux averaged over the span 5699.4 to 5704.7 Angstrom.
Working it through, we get 3.68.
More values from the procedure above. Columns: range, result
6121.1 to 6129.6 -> 4.32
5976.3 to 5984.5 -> 3.87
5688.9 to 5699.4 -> 3.98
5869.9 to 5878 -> 3.61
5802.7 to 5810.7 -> 4.53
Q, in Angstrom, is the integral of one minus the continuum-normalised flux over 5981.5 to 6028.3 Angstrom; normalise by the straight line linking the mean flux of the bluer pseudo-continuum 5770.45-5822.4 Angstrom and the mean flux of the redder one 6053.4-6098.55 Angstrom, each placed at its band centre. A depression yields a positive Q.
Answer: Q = 5.4 Angstrom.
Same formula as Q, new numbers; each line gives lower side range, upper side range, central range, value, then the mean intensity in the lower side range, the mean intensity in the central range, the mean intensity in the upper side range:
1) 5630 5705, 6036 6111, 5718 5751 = -2.94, 3.82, 4.31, 4.64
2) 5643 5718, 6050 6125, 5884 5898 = 7.27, 3.87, 2.05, 4.63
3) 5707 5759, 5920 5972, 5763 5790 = -1.39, 4.29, 4.39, 3.76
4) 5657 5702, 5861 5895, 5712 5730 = -3.50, 3.75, 4.32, 3.12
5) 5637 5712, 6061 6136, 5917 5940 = 3.44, 3.84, 3.67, 4.63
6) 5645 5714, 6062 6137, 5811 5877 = -1.61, 3.83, 4.24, 4.62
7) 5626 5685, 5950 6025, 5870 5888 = 3.75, 3.81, 3.12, 4.01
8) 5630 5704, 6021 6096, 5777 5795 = -1.01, 3.82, 4.3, 4.65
